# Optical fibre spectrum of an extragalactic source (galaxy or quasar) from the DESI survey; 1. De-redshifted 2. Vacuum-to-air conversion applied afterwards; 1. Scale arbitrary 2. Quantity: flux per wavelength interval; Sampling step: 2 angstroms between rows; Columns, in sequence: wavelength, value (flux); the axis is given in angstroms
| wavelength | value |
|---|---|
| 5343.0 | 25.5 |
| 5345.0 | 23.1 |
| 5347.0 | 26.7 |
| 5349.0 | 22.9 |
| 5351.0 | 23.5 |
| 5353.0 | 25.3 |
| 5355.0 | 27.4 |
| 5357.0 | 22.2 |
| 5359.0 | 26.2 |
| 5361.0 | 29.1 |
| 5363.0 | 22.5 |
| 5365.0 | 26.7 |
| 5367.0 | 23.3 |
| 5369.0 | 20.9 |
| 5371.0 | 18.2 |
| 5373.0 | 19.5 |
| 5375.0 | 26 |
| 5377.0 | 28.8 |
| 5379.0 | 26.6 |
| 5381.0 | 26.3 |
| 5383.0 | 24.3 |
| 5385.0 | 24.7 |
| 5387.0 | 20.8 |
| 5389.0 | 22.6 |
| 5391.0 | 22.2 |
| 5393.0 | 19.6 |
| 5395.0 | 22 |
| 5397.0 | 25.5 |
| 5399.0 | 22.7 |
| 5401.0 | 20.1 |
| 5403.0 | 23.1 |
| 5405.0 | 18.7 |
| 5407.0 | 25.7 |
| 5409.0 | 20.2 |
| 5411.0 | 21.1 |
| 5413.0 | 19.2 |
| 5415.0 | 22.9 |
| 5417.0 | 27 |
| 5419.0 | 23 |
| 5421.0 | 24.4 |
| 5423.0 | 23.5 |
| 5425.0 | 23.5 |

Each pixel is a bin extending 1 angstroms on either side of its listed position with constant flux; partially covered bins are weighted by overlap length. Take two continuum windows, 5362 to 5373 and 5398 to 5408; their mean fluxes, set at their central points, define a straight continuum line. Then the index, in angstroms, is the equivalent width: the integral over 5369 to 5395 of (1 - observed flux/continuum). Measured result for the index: -1.29 angstroms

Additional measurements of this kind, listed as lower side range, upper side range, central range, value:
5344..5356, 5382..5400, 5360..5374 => 0.63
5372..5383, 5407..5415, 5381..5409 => 0.77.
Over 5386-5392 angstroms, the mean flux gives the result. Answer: 21.9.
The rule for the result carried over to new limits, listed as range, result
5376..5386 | 26.1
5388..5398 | 22.4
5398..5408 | 22.1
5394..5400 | 23.4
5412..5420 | 23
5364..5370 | 23.6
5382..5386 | 24.5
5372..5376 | 22.8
